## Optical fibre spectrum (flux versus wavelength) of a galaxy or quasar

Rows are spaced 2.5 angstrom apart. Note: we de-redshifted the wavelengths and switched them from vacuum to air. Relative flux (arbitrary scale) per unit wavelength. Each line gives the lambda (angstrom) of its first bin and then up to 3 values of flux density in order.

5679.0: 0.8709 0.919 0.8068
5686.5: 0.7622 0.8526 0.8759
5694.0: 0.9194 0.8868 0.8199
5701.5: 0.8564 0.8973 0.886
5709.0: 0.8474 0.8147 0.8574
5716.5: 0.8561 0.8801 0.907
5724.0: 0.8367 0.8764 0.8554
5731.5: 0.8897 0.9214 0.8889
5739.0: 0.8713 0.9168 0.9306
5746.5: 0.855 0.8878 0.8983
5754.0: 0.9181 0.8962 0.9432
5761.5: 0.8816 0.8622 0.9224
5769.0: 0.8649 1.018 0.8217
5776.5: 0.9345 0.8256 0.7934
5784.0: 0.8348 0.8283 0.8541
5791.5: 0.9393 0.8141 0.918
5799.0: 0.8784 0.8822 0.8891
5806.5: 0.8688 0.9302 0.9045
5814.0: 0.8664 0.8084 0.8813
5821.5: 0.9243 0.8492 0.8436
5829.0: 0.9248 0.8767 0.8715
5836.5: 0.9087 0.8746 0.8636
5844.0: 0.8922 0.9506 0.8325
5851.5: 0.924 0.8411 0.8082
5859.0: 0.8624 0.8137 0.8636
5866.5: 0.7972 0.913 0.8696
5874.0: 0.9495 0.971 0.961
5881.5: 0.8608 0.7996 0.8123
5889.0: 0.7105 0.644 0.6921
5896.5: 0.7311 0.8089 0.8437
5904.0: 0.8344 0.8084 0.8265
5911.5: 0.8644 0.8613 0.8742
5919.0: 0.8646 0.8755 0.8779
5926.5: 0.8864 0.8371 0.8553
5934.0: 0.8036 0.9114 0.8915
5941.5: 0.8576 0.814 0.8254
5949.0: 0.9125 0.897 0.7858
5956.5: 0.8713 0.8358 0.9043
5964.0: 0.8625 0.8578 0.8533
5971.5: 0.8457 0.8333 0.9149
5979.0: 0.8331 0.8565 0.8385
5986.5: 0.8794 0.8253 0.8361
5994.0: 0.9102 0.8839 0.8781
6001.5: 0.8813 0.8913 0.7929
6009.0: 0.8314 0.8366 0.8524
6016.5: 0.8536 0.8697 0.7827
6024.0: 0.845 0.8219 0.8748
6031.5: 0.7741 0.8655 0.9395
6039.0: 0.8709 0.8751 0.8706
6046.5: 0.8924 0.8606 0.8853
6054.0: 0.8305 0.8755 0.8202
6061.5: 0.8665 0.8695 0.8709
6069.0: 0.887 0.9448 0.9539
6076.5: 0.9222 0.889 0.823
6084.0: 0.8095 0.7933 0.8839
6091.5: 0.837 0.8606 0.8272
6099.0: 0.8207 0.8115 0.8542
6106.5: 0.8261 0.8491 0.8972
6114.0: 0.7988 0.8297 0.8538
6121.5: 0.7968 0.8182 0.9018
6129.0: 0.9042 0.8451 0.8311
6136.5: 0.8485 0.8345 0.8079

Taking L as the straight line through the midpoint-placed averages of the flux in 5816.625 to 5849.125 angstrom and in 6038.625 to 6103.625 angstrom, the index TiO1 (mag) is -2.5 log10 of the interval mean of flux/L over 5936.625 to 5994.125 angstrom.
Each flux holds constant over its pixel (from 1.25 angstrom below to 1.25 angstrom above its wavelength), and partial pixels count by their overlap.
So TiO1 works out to 0.02 mag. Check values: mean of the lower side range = 0.883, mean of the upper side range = 0.863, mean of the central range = 0.858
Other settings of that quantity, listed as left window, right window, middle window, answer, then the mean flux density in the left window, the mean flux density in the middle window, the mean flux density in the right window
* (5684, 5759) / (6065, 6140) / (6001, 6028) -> 0.023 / 0.875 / 0.841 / 0.854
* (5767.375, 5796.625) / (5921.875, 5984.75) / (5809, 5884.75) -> -0.016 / 0.869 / 0.878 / 0.859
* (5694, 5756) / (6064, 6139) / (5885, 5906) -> 0.141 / 0.878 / 0.762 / 0.855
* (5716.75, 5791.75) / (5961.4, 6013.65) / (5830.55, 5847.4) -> -0.019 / 0.884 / 0.89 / 0.858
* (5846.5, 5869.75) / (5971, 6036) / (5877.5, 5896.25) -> 0.095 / 0.855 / 0.783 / 0.851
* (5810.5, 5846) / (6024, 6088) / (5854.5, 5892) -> 0.038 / 0.879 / 0.846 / 0.867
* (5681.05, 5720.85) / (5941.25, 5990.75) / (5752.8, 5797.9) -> -0.030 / 0.858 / 0.882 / 0.855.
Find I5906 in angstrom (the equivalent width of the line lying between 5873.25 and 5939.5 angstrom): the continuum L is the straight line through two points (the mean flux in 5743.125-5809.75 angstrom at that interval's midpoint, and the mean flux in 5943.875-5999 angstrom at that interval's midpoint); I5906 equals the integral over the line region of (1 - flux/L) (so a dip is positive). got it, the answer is 2.3 angstrom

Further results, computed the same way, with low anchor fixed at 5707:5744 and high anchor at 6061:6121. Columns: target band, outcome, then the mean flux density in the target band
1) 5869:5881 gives -0.87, 0.93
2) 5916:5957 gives 0.17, 0.861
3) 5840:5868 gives 0.29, 0.86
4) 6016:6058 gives 0.07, 0.858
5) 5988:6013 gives 0.12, 0.857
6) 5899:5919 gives 0.51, 0.844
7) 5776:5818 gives 0.18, 0.868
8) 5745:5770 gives -0.58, 0.894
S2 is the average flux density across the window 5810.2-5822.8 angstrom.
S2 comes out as 0.877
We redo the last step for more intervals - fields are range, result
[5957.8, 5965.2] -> 0.868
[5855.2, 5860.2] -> 0.835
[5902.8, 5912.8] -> 0.834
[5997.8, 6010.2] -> 0.855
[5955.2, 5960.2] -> 0.853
